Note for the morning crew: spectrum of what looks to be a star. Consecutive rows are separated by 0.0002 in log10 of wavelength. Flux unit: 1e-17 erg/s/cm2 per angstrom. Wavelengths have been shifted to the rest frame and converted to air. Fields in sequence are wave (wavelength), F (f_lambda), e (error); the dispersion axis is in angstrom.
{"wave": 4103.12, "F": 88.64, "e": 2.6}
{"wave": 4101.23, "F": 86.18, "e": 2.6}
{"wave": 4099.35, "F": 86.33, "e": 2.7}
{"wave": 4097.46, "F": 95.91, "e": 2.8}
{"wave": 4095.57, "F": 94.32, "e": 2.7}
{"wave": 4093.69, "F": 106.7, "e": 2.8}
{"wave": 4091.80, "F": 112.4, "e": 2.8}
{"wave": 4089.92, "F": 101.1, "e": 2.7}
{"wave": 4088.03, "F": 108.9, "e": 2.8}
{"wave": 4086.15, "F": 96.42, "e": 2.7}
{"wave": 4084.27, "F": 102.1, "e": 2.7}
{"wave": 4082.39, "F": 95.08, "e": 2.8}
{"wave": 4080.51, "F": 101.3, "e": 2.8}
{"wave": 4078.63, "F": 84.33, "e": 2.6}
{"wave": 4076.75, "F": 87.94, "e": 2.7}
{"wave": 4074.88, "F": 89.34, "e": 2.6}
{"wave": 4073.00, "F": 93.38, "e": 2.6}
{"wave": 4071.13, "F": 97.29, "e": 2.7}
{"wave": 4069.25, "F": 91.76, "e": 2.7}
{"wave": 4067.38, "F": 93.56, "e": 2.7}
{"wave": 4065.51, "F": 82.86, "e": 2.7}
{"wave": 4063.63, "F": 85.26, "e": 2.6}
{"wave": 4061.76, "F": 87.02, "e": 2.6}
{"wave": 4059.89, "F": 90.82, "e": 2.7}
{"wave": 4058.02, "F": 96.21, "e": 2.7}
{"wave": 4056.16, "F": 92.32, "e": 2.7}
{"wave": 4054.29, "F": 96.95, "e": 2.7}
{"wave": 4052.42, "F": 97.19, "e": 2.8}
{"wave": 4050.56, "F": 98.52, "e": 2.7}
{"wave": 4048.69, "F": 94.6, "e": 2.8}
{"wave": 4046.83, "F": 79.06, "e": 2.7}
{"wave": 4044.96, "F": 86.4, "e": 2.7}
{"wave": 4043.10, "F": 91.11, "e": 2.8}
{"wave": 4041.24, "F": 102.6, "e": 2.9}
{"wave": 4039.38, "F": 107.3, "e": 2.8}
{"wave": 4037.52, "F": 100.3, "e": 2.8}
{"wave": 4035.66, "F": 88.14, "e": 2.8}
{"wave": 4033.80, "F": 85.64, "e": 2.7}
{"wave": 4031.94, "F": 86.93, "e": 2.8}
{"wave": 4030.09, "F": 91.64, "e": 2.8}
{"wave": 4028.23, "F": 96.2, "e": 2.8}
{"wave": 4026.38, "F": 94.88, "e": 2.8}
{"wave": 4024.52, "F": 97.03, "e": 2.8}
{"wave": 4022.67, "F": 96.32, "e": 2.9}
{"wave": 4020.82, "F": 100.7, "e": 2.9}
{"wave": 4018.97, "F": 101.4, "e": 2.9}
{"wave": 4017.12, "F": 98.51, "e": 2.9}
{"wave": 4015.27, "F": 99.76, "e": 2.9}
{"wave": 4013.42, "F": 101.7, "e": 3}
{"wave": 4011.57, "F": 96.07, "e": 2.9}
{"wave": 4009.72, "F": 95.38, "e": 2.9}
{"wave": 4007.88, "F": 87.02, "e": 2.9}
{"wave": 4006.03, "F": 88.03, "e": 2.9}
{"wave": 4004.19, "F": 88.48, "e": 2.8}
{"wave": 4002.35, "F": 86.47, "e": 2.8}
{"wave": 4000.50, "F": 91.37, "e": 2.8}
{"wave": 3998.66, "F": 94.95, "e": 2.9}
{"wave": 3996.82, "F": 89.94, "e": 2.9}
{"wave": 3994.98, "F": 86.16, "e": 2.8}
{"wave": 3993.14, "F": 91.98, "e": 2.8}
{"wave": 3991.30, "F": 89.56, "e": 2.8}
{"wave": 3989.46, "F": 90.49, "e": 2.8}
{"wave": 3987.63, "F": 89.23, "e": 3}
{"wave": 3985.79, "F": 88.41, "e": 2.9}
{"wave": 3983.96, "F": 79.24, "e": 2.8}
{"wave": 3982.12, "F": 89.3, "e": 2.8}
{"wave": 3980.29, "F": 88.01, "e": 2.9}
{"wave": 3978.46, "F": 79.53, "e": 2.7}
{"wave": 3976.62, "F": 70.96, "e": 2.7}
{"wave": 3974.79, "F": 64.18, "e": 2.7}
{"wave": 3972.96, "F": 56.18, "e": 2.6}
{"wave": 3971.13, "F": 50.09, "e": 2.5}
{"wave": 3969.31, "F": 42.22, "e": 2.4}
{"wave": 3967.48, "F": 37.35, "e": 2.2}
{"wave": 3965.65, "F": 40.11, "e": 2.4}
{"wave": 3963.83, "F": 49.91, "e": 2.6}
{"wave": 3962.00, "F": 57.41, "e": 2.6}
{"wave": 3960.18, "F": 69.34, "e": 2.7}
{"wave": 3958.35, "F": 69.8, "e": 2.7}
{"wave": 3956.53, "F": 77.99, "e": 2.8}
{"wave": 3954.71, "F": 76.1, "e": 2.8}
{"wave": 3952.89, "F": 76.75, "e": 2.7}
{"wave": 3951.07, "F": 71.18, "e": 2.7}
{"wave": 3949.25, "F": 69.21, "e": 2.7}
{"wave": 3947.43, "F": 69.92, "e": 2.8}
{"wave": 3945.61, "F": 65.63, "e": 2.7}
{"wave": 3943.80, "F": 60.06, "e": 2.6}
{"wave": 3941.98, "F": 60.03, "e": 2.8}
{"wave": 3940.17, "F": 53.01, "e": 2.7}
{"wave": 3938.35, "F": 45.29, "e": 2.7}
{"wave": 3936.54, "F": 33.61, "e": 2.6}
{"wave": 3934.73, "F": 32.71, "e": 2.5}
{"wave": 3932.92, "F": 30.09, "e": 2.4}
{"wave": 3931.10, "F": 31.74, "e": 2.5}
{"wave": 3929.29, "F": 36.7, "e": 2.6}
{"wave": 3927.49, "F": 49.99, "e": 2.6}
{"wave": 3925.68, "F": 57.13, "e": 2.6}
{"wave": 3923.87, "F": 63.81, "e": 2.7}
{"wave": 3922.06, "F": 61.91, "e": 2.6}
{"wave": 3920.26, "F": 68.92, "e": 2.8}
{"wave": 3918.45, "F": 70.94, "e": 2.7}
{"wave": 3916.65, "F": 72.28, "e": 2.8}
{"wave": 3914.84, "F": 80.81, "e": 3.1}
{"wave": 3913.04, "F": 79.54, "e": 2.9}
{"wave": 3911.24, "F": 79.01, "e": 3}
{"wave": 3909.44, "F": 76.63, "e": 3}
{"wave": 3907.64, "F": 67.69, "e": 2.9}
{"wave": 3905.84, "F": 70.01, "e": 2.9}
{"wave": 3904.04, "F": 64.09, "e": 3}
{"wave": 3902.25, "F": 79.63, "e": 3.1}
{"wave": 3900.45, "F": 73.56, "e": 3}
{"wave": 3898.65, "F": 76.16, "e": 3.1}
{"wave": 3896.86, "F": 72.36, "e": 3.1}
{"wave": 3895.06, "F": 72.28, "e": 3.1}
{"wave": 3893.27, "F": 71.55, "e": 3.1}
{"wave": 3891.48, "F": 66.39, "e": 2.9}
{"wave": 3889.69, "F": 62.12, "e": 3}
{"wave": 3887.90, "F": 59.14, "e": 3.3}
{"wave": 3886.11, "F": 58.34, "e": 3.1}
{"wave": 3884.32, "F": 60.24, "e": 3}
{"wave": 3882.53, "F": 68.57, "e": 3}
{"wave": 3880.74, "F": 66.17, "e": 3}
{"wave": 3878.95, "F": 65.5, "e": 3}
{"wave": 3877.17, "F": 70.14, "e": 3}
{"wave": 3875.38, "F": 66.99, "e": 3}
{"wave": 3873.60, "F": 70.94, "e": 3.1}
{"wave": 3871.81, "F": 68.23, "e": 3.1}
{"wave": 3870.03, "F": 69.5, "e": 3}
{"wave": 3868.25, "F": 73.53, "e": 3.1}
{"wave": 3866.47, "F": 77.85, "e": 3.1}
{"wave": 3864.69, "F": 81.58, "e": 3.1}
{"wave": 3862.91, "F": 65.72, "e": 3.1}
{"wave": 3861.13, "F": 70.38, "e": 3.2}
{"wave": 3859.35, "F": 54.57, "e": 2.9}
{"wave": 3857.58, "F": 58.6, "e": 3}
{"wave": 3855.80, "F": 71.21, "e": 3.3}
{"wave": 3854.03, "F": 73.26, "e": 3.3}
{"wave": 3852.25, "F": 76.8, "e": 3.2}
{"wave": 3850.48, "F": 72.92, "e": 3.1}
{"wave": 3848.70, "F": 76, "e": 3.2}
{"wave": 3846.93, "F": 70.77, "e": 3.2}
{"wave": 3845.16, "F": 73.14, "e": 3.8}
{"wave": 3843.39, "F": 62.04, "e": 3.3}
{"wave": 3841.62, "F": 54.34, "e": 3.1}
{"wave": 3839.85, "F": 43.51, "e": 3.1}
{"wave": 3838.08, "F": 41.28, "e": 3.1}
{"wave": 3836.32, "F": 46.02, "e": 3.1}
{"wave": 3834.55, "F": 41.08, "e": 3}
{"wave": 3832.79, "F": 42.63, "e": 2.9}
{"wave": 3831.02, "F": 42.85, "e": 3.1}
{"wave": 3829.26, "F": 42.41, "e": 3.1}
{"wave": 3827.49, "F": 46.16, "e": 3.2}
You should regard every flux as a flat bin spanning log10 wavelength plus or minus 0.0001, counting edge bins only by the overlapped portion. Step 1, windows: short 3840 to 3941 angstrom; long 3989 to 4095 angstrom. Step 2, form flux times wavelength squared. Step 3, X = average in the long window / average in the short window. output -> 1.57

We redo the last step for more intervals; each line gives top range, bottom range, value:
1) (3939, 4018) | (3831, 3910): 1.23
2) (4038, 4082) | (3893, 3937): 1.58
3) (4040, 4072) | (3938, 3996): 1.39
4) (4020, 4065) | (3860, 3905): 1.46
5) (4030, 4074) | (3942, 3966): 1.47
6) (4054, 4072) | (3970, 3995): 1.20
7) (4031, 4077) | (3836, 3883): 1.53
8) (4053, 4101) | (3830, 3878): 1.67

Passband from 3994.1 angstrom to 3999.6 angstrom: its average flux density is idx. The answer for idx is 90.4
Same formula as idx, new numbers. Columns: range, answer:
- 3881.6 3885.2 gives 64.4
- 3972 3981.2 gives 71.6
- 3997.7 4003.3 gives 90.9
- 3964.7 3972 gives 42.5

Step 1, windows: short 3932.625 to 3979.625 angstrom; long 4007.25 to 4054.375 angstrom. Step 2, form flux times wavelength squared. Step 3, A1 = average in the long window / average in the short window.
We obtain 1.7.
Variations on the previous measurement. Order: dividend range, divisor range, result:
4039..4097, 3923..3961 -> 1.77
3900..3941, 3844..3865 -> 0.88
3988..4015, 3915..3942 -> 1.84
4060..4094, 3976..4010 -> 1.13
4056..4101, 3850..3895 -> 1.54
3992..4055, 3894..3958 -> 1.55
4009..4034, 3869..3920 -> 1.46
